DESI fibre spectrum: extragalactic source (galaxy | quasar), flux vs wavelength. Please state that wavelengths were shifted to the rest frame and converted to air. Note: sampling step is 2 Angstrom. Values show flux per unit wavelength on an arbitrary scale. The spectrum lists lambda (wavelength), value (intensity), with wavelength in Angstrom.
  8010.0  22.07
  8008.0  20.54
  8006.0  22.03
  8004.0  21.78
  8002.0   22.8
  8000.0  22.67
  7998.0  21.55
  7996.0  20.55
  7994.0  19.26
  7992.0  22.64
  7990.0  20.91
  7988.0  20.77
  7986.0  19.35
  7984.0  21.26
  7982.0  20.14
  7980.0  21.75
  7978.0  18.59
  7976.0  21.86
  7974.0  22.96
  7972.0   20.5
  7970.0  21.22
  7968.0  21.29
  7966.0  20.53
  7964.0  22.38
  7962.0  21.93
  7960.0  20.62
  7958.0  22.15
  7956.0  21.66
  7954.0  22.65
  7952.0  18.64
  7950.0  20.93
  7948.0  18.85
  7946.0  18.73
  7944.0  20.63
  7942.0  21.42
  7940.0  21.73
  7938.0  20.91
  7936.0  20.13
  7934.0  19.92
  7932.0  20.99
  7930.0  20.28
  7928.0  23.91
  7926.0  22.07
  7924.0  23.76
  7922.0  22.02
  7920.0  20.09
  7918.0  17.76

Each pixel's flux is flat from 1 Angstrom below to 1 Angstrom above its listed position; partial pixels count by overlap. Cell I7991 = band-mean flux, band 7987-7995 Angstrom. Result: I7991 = 20.9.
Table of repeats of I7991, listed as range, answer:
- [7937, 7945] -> 21.2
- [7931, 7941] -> 20.7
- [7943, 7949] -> 19.4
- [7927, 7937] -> 21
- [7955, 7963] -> 21.6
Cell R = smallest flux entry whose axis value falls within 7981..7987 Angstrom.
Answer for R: 19.35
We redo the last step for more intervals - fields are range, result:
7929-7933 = 20.28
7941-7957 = 18.64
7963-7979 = 18.59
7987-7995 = 19.26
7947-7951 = 18.85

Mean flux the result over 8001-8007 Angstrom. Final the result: 22.2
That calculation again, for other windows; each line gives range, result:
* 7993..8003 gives 21.4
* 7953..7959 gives 22.2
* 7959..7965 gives 21.6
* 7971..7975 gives 21.7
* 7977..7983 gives 20.2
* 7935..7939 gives 20.5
